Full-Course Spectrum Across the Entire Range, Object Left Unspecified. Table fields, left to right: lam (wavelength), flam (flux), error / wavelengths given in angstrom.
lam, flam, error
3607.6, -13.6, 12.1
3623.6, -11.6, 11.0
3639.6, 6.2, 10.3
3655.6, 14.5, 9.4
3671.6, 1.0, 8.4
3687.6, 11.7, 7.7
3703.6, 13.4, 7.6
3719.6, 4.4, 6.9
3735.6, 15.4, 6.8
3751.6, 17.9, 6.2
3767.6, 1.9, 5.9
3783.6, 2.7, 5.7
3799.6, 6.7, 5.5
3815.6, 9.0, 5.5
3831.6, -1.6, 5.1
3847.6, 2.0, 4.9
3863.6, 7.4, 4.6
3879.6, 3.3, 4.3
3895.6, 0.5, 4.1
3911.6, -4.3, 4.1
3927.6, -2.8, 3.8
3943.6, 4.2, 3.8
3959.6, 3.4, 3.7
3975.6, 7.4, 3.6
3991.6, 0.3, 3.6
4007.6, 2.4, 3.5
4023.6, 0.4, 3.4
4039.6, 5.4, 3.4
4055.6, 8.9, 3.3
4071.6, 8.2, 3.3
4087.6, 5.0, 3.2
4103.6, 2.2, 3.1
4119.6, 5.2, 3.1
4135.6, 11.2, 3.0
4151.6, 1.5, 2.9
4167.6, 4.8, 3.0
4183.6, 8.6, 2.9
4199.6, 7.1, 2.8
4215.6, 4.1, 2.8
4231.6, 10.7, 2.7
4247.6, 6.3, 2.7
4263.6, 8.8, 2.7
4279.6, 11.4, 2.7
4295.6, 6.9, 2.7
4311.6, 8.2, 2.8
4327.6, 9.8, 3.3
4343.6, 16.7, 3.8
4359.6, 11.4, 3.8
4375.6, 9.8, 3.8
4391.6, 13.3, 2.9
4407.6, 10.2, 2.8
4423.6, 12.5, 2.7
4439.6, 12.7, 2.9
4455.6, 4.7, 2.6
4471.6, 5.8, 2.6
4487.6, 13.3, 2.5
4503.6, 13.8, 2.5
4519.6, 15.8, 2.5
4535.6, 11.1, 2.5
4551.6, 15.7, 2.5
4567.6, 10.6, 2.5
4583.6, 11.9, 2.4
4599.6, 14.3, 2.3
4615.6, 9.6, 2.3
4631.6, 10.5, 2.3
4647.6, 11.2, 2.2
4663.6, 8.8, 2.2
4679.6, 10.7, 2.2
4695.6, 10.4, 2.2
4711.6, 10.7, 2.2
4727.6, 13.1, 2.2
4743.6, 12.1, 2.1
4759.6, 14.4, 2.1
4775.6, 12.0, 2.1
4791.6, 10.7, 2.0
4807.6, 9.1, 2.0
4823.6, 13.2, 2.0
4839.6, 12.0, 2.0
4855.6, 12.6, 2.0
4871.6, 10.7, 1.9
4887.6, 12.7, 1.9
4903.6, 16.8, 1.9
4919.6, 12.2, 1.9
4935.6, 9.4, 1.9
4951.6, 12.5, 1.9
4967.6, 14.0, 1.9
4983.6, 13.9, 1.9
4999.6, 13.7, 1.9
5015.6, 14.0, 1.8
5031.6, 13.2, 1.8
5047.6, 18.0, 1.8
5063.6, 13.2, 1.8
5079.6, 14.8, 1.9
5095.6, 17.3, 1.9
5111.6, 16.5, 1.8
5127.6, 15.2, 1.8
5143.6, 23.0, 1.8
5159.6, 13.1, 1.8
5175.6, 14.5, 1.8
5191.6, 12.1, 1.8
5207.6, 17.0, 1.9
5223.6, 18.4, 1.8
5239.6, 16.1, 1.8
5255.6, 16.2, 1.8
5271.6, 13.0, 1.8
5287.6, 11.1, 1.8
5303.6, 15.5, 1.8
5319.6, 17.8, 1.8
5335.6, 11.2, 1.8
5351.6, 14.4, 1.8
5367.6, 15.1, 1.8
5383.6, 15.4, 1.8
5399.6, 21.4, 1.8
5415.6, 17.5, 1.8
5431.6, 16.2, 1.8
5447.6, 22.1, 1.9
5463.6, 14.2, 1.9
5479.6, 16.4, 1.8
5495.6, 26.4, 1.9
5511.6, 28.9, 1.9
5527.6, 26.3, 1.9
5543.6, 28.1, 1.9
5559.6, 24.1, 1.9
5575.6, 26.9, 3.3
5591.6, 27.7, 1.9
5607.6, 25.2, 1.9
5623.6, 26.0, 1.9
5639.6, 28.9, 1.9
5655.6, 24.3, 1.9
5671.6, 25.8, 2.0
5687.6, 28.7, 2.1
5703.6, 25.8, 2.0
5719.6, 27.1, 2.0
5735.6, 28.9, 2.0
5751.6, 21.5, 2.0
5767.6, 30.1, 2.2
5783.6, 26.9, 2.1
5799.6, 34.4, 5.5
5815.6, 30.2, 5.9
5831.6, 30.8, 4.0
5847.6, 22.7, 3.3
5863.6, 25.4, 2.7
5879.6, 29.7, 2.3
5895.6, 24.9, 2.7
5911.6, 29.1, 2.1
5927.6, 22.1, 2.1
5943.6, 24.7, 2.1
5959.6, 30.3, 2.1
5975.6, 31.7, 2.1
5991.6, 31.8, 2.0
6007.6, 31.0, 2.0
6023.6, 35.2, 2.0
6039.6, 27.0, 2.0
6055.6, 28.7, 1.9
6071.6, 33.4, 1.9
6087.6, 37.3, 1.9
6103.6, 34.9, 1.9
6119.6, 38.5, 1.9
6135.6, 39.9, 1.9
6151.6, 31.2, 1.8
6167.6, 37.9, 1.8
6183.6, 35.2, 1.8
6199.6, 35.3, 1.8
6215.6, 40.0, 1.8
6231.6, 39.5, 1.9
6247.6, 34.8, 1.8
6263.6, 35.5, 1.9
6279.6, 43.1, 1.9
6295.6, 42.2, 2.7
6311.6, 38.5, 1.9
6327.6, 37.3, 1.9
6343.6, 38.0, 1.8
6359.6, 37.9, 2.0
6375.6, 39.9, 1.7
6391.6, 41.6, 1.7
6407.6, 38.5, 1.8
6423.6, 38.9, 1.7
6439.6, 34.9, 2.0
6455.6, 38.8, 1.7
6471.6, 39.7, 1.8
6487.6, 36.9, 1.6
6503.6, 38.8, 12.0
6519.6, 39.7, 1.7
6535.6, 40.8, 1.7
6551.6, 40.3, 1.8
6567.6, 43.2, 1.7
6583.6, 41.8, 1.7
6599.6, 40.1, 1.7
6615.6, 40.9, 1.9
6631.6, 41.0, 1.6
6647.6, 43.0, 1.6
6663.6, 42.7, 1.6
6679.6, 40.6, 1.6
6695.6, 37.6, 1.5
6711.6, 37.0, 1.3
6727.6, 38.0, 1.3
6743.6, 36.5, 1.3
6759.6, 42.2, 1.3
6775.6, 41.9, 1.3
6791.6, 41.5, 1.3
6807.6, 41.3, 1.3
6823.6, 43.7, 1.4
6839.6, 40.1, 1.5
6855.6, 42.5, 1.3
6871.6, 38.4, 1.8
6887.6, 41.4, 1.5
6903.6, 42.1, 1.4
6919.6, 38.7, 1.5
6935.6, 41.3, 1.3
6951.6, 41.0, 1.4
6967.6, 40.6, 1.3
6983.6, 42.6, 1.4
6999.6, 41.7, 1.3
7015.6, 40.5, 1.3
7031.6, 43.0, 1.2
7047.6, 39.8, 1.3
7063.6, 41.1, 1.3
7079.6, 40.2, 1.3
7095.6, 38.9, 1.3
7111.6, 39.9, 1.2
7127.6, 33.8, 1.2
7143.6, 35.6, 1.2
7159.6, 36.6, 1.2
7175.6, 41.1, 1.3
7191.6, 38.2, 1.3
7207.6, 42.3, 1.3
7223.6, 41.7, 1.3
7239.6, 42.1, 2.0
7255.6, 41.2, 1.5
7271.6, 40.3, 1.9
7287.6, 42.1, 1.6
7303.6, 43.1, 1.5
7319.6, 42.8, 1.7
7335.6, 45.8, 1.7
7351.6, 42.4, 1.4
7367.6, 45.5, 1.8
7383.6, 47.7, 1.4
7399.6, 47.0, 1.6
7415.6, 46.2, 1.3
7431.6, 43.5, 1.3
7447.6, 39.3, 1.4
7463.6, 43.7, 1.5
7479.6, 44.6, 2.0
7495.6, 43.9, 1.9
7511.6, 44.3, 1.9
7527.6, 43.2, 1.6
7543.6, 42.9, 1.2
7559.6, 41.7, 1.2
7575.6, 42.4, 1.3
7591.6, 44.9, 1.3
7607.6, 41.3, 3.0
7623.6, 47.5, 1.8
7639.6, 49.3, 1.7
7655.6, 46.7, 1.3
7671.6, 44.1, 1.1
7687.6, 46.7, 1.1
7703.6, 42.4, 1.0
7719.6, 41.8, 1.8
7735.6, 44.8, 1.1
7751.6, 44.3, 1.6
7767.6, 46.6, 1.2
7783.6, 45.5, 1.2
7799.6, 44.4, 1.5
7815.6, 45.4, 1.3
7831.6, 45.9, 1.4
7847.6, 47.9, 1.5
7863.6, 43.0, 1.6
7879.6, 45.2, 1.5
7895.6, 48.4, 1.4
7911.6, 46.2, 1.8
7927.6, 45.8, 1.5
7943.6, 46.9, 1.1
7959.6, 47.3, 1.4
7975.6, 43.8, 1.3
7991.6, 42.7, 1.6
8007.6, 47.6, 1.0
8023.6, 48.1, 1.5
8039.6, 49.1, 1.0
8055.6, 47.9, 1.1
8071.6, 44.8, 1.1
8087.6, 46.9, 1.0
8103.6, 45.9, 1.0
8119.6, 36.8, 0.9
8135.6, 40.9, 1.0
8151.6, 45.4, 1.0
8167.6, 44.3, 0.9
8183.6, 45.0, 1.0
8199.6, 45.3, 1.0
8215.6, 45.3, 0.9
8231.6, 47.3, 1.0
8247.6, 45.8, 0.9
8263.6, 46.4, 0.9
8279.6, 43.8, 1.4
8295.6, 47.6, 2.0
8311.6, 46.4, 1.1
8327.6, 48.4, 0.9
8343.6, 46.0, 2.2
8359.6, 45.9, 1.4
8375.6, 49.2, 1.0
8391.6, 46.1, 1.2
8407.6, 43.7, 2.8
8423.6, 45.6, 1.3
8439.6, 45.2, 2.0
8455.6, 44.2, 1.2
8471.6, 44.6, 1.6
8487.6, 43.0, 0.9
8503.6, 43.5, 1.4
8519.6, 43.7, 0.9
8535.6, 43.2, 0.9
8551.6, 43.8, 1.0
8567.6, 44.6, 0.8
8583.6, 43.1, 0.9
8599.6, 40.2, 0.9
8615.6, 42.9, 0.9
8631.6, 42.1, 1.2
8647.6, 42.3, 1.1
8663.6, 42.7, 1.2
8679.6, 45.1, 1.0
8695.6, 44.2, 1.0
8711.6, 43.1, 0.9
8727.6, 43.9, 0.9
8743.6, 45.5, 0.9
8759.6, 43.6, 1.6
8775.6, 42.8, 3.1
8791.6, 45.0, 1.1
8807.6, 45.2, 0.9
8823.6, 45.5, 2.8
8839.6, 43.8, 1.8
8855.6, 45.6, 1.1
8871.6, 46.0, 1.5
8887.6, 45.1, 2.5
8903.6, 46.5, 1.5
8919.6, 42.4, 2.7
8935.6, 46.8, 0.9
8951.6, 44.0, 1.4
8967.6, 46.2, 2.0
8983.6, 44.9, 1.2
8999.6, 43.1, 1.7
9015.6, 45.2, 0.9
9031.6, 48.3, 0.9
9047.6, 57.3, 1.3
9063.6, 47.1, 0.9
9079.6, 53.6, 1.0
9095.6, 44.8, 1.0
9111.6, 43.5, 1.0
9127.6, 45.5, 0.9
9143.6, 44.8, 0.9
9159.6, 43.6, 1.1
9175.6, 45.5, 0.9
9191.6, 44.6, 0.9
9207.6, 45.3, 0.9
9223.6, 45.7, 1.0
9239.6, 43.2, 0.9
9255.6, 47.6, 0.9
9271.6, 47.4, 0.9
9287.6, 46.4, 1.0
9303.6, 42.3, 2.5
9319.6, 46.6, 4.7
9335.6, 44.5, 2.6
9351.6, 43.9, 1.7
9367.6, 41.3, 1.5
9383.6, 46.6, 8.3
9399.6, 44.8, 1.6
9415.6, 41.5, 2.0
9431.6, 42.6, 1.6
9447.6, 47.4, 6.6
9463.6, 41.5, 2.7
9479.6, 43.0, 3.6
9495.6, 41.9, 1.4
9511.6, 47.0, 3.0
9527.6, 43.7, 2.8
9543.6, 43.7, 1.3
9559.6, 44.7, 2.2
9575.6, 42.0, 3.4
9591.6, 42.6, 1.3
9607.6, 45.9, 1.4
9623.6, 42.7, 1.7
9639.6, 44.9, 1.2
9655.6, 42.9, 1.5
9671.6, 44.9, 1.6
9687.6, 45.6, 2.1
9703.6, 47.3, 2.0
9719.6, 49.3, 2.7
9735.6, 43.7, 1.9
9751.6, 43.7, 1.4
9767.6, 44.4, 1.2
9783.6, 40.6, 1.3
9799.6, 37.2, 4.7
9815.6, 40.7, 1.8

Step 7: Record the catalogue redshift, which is 0.379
